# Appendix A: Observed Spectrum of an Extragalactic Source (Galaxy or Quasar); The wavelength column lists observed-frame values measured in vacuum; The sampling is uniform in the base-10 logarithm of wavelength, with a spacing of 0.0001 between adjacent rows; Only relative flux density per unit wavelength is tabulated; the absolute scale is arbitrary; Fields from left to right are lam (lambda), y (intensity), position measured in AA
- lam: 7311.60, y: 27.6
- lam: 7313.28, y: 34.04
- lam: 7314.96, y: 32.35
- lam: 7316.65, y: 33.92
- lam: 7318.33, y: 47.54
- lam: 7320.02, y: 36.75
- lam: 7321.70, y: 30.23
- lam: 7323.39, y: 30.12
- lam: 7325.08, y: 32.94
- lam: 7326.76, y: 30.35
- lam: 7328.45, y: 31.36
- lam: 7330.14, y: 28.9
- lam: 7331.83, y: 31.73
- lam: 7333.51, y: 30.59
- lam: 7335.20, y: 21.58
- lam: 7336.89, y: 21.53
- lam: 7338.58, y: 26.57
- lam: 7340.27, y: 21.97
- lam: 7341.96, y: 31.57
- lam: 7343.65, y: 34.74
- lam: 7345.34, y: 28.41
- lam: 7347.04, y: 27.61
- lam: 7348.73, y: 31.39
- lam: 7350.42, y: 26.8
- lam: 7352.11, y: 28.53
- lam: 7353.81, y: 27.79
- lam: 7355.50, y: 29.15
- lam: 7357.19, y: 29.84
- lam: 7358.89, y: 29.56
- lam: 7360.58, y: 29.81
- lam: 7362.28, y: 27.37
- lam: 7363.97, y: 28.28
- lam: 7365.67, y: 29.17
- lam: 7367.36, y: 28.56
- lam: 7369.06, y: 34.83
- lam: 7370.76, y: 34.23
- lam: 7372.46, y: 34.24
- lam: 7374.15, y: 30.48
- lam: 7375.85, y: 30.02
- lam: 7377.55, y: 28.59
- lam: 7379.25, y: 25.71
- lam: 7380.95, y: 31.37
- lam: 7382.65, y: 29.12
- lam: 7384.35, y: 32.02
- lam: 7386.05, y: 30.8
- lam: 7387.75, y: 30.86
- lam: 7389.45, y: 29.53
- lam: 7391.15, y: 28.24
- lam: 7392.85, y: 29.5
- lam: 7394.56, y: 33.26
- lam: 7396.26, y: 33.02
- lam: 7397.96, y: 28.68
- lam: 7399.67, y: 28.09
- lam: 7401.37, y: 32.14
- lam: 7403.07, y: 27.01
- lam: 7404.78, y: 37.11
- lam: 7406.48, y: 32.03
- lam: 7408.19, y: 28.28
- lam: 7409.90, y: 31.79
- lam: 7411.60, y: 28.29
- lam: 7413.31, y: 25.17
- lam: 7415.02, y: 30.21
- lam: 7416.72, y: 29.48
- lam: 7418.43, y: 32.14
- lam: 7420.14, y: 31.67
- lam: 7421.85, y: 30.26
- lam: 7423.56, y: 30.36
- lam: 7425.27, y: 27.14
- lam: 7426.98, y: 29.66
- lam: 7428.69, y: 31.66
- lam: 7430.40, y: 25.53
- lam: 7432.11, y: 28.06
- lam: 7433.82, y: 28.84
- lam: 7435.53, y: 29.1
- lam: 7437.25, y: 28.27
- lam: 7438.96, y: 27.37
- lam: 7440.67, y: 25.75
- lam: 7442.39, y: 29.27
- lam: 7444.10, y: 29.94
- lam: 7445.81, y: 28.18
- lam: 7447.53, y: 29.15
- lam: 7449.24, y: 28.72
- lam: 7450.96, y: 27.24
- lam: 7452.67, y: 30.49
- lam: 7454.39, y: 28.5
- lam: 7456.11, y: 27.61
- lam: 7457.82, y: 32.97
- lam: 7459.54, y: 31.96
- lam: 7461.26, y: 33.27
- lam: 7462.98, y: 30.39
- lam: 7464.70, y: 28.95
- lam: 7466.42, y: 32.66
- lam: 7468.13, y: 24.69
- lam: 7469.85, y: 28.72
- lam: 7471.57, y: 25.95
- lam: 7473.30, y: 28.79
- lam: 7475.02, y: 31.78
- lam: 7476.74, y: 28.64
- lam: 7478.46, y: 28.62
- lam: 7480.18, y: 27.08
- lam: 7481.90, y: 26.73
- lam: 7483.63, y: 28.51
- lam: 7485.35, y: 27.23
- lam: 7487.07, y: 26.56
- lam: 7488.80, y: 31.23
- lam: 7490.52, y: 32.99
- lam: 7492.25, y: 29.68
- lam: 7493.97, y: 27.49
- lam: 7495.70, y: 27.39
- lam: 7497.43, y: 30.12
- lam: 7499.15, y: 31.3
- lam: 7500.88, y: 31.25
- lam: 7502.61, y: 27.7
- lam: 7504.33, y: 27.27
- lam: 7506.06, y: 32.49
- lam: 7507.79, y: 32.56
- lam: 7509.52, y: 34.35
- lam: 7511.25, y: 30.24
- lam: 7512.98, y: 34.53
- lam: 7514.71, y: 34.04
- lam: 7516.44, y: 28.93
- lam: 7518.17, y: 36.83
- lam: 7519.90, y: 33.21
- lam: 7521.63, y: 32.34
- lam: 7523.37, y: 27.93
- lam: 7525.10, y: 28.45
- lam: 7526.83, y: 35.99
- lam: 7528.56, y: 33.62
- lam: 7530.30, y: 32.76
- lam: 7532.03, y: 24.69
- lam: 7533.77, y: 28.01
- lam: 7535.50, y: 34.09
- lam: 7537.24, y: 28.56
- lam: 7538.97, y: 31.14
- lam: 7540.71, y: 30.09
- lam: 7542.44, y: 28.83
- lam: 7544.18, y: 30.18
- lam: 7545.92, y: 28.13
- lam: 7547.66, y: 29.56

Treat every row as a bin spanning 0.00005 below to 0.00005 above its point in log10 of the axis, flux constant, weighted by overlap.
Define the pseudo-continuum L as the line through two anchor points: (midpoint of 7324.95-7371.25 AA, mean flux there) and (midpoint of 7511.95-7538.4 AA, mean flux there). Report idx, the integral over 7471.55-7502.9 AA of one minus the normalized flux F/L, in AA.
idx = 2.1 AA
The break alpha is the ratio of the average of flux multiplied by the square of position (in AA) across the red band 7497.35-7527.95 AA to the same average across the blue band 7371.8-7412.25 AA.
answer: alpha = 1.1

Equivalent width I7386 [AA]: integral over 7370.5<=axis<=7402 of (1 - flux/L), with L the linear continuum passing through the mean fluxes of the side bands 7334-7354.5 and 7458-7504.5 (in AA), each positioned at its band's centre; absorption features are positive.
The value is -2.78 AA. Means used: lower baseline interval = 27.4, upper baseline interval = 29.2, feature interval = 30.4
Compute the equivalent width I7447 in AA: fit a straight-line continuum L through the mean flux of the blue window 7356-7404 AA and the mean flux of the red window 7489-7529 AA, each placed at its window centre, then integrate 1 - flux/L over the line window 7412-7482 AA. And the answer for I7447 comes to 3.8 AA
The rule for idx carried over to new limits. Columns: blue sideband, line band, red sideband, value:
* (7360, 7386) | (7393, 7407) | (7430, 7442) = -1.03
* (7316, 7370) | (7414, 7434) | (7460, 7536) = 0.35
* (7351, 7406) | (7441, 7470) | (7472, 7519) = 0.60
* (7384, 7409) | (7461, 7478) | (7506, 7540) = 1.11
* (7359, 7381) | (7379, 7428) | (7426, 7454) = -1.29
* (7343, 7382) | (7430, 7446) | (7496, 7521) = 1.40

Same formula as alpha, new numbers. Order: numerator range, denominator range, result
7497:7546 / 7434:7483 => 1.09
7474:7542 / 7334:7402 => 1.08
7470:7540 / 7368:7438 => 1.03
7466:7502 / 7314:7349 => 0.98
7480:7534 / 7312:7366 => 1.06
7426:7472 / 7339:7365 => 1.03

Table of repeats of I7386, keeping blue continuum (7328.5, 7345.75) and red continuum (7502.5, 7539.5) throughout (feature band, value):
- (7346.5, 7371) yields -1.0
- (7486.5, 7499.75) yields 0.5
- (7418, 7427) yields -0.2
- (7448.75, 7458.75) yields 0.3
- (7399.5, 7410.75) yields -0.7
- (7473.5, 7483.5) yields 0.7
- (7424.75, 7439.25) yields 0.6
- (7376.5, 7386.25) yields -0.3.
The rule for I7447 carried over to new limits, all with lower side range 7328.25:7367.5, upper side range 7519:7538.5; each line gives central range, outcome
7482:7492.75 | 0.4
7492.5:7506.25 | 0.6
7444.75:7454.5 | 0.3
